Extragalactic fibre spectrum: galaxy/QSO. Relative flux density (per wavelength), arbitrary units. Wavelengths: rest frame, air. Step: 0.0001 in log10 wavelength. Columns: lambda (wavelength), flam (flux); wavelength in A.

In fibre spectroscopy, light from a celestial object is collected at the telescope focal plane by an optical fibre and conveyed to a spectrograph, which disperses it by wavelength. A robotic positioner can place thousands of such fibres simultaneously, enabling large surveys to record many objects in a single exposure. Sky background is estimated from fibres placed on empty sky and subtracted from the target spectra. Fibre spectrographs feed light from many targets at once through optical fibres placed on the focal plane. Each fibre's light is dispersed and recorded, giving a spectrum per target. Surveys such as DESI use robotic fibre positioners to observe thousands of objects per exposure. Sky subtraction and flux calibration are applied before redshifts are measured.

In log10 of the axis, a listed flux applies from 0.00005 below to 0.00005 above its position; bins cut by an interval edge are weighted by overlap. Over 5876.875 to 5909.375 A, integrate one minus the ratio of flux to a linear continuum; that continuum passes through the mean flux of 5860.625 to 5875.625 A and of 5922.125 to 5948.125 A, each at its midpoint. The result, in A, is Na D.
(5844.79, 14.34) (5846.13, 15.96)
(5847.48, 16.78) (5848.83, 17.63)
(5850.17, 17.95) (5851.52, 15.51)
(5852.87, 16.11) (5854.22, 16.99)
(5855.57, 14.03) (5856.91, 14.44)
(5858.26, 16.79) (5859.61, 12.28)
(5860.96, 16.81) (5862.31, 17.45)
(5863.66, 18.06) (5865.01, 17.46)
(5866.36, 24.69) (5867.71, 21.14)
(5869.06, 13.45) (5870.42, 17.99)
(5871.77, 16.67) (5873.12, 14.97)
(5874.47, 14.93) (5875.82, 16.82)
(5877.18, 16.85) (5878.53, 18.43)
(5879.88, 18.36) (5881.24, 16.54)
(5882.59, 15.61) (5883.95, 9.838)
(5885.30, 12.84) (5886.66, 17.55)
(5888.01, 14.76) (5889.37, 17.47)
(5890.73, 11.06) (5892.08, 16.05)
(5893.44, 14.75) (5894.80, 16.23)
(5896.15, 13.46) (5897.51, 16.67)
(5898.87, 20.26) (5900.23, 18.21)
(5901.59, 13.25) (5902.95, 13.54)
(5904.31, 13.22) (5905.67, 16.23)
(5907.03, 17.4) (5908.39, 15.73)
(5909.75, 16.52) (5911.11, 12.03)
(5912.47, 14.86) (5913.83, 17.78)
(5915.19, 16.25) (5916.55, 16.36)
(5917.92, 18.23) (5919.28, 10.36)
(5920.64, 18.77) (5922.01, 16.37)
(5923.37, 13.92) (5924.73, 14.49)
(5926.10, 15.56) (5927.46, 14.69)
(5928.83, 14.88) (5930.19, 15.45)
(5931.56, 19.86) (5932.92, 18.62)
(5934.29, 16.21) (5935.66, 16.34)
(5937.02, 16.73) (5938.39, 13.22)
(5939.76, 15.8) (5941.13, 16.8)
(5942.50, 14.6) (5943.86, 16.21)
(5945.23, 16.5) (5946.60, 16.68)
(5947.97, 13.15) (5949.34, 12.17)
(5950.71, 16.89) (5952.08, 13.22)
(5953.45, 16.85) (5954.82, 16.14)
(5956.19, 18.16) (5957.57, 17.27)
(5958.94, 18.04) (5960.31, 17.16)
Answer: 2.6 A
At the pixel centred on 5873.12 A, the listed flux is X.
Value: 14.97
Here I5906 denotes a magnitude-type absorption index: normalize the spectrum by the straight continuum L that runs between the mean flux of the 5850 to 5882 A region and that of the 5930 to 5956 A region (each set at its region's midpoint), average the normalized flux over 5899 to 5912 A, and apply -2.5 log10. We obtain 0.071 mag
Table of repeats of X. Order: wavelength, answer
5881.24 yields 16.54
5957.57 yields 17.27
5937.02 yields 16.73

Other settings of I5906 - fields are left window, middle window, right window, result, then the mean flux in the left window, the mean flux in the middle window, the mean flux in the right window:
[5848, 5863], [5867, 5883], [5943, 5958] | -0.06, 16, 16.9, 15.7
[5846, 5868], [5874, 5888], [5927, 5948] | 0.07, 17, 15.7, 16.1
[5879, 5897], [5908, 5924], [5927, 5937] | 0.03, 15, 15.6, 16.6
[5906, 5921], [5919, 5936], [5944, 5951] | -0.03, 15.8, 15.9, 15.1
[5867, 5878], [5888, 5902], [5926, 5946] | 0.05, 16.7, 15.7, 16.1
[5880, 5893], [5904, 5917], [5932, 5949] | -0.03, 14.8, 15.7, 15.9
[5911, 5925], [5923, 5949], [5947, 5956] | -0.03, 15.6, 15.7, 15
